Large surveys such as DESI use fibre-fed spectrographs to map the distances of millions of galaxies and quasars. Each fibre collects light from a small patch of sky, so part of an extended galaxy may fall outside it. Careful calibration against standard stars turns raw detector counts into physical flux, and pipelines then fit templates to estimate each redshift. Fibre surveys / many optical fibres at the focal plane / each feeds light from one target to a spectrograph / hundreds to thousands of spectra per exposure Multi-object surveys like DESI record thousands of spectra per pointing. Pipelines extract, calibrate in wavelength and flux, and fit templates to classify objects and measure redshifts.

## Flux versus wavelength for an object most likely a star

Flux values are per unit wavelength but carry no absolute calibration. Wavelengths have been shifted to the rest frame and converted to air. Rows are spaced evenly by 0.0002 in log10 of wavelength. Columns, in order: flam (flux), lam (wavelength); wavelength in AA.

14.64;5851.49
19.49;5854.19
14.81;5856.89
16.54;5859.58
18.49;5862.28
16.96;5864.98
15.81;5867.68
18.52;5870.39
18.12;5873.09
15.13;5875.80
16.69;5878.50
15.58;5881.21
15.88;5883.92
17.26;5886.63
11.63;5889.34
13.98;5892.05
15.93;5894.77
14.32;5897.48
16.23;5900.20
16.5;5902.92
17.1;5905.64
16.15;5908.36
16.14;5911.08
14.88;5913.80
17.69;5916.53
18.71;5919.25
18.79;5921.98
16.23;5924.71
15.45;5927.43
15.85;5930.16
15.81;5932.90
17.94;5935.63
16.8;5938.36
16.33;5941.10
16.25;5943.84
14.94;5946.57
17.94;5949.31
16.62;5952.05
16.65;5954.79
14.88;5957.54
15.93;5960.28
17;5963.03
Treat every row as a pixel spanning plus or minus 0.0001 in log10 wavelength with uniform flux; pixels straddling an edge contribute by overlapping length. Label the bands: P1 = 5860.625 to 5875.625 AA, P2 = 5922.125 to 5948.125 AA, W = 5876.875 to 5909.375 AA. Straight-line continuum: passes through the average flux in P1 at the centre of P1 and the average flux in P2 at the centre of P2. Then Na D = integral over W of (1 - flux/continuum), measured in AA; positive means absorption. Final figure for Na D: 2.6 AA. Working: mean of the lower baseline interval 17.4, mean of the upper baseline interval 16.3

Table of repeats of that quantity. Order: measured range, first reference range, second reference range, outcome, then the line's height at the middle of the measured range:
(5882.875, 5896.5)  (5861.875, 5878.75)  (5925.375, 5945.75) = 1.57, 16.8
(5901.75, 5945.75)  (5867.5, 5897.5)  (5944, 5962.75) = -1.65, 16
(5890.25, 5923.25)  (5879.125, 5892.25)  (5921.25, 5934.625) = -1.23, 15.7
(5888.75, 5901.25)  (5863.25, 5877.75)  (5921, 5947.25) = 1.64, 16.8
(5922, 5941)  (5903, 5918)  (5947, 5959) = -0.13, 16.4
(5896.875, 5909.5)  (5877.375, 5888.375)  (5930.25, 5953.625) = 0.11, 16.3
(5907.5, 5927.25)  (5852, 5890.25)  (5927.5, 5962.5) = -0.59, 16.4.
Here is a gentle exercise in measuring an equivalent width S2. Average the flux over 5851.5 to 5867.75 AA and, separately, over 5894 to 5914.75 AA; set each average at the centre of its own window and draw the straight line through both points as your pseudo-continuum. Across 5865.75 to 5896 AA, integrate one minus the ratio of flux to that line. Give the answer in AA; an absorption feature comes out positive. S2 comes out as 1.1 AA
